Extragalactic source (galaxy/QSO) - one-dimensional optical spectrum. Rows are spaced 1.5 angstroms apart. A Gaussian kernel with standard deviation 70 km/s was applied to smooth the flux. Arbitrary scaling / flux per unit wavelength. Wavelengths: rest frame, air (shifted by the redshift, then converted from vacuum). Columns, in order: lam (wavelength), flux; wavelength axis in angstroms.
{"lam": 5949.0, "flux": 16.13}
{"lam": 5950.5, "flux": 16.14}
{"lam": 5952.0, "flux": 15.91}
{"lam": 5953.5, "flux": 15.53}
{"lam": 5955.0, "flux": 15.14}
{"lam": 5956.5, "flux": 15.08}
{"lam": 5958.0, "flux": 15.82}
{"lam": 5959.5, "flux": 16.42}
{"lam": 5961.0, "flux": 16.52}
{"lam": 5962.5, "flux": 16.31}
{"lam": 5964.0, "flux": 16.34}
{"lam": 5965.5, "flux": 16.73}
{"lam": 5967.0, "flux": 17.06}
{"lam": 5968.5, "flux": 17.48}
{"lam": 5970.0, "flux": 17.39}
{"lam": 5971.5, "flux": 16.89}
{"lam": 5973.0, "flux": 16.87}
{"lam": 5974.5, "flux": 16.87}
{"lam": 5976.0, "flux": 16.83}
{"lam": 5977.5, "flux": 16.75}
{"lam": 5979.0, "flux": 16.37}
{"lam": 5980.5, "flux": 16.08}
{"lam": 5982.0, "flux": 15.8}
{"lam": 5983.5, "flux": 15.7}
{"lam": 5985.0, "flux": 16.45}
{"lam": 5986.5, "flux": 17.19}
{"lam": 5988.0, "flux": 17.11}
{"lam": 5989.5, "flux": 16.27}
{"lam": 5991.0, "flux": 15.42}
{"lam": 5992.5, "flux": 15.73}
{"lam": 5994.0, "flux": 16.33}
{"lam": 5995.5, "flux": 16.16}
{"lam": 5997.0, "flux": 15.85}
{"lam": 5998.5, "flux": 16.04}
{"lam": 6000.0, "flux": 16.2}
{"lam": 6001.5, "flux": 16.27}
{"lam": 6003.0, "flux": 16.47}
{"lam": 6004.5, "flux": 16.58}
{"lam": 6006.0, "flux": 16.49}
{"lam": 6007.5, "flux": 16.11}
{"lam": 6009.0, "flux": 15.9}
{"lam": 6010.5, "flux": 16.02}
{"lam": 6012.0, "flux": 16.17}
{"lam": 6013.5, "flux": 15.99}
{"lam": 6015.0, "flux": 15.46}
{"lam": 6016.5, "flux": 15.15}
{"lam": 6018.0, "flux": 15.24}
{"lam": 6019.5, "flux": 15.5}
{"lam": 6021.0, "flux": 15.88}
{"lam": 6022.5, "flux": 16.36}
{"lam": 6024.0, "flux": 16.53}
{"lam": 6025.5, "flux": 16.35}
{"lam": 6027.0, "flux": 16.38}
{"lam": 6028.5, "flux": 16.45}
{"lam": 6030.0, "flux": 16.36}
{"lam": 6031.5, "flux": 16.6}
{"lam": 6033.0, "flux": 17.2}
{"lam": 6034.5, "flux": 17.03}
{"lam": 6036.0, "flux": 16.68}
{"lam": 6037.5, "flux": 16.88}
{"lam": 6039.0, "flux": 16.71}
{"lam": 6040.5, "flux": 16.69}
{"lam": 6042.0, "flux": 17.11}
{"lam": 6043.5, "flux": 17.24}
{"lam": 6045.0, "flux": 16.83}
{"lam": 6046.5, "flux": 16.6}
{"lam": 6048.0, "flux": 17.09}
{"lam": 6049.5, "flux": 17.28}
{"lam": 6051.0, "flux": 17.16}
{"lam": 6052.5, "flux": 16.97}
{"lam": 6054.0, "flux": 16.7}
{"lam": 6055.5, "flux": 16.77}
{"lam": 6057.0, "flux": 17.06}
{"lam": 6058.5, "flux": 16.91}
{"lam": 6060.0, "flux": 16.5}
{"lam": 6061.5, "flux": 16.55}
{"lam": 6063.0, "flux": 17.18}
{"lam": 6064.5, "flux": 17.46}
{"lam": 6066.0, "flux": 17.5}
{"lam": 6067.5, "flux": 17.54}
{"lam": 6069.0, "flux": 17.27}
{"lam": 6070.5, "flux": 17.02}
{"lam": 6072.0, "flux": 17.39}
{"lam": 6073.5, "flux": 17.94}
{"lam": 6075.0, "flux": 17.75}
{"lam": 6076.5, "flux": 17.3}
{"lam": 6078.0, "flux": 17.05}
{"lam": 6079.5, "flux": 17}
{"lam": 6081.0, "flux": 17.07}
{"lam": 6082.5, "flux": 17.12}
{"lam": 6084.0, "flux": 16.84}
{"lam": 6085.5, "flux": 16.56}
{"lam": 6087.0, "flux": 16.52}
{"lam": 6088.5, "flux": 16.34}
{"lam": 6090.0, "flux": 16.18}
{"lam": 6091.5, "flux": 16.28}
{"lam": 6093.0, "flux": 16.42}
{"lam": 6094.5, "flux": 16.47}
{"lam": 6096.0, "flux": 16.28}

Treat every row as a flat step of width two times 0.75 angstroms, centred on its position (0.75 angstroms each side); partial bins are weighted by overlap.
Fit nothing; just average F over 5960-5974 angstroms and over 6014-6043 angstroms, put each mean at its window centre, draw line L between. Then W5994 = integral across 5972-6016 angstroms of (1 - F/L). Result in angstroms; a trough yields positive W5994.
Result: 0.97 angstroms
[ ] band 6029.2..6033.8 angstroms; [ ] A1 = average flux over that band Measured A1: 16.7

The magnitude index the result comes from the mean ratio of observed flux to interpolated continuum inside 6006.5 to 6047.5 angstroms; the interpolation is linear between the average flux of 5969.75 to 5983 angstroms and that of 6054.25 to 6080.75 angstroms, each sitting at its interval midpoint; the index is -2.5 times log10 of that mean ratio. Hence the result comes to 0.04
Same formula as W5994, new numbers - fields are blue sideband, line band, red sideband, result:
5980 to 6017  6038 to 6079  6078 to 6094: -1.5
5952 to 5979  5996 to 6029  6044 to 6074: 1.4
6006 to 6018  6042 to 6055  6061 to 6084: -0.2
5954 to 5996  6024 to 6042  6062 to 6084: 0.3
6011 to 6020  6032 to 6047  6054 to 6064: -0.6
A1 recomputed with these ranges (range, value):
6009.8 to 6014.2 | 16.1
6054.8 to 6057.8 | 16.9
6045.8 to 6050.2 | 17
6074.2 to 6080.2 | 17.3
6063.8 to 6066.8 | 17.5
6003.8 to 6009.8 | 16.3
